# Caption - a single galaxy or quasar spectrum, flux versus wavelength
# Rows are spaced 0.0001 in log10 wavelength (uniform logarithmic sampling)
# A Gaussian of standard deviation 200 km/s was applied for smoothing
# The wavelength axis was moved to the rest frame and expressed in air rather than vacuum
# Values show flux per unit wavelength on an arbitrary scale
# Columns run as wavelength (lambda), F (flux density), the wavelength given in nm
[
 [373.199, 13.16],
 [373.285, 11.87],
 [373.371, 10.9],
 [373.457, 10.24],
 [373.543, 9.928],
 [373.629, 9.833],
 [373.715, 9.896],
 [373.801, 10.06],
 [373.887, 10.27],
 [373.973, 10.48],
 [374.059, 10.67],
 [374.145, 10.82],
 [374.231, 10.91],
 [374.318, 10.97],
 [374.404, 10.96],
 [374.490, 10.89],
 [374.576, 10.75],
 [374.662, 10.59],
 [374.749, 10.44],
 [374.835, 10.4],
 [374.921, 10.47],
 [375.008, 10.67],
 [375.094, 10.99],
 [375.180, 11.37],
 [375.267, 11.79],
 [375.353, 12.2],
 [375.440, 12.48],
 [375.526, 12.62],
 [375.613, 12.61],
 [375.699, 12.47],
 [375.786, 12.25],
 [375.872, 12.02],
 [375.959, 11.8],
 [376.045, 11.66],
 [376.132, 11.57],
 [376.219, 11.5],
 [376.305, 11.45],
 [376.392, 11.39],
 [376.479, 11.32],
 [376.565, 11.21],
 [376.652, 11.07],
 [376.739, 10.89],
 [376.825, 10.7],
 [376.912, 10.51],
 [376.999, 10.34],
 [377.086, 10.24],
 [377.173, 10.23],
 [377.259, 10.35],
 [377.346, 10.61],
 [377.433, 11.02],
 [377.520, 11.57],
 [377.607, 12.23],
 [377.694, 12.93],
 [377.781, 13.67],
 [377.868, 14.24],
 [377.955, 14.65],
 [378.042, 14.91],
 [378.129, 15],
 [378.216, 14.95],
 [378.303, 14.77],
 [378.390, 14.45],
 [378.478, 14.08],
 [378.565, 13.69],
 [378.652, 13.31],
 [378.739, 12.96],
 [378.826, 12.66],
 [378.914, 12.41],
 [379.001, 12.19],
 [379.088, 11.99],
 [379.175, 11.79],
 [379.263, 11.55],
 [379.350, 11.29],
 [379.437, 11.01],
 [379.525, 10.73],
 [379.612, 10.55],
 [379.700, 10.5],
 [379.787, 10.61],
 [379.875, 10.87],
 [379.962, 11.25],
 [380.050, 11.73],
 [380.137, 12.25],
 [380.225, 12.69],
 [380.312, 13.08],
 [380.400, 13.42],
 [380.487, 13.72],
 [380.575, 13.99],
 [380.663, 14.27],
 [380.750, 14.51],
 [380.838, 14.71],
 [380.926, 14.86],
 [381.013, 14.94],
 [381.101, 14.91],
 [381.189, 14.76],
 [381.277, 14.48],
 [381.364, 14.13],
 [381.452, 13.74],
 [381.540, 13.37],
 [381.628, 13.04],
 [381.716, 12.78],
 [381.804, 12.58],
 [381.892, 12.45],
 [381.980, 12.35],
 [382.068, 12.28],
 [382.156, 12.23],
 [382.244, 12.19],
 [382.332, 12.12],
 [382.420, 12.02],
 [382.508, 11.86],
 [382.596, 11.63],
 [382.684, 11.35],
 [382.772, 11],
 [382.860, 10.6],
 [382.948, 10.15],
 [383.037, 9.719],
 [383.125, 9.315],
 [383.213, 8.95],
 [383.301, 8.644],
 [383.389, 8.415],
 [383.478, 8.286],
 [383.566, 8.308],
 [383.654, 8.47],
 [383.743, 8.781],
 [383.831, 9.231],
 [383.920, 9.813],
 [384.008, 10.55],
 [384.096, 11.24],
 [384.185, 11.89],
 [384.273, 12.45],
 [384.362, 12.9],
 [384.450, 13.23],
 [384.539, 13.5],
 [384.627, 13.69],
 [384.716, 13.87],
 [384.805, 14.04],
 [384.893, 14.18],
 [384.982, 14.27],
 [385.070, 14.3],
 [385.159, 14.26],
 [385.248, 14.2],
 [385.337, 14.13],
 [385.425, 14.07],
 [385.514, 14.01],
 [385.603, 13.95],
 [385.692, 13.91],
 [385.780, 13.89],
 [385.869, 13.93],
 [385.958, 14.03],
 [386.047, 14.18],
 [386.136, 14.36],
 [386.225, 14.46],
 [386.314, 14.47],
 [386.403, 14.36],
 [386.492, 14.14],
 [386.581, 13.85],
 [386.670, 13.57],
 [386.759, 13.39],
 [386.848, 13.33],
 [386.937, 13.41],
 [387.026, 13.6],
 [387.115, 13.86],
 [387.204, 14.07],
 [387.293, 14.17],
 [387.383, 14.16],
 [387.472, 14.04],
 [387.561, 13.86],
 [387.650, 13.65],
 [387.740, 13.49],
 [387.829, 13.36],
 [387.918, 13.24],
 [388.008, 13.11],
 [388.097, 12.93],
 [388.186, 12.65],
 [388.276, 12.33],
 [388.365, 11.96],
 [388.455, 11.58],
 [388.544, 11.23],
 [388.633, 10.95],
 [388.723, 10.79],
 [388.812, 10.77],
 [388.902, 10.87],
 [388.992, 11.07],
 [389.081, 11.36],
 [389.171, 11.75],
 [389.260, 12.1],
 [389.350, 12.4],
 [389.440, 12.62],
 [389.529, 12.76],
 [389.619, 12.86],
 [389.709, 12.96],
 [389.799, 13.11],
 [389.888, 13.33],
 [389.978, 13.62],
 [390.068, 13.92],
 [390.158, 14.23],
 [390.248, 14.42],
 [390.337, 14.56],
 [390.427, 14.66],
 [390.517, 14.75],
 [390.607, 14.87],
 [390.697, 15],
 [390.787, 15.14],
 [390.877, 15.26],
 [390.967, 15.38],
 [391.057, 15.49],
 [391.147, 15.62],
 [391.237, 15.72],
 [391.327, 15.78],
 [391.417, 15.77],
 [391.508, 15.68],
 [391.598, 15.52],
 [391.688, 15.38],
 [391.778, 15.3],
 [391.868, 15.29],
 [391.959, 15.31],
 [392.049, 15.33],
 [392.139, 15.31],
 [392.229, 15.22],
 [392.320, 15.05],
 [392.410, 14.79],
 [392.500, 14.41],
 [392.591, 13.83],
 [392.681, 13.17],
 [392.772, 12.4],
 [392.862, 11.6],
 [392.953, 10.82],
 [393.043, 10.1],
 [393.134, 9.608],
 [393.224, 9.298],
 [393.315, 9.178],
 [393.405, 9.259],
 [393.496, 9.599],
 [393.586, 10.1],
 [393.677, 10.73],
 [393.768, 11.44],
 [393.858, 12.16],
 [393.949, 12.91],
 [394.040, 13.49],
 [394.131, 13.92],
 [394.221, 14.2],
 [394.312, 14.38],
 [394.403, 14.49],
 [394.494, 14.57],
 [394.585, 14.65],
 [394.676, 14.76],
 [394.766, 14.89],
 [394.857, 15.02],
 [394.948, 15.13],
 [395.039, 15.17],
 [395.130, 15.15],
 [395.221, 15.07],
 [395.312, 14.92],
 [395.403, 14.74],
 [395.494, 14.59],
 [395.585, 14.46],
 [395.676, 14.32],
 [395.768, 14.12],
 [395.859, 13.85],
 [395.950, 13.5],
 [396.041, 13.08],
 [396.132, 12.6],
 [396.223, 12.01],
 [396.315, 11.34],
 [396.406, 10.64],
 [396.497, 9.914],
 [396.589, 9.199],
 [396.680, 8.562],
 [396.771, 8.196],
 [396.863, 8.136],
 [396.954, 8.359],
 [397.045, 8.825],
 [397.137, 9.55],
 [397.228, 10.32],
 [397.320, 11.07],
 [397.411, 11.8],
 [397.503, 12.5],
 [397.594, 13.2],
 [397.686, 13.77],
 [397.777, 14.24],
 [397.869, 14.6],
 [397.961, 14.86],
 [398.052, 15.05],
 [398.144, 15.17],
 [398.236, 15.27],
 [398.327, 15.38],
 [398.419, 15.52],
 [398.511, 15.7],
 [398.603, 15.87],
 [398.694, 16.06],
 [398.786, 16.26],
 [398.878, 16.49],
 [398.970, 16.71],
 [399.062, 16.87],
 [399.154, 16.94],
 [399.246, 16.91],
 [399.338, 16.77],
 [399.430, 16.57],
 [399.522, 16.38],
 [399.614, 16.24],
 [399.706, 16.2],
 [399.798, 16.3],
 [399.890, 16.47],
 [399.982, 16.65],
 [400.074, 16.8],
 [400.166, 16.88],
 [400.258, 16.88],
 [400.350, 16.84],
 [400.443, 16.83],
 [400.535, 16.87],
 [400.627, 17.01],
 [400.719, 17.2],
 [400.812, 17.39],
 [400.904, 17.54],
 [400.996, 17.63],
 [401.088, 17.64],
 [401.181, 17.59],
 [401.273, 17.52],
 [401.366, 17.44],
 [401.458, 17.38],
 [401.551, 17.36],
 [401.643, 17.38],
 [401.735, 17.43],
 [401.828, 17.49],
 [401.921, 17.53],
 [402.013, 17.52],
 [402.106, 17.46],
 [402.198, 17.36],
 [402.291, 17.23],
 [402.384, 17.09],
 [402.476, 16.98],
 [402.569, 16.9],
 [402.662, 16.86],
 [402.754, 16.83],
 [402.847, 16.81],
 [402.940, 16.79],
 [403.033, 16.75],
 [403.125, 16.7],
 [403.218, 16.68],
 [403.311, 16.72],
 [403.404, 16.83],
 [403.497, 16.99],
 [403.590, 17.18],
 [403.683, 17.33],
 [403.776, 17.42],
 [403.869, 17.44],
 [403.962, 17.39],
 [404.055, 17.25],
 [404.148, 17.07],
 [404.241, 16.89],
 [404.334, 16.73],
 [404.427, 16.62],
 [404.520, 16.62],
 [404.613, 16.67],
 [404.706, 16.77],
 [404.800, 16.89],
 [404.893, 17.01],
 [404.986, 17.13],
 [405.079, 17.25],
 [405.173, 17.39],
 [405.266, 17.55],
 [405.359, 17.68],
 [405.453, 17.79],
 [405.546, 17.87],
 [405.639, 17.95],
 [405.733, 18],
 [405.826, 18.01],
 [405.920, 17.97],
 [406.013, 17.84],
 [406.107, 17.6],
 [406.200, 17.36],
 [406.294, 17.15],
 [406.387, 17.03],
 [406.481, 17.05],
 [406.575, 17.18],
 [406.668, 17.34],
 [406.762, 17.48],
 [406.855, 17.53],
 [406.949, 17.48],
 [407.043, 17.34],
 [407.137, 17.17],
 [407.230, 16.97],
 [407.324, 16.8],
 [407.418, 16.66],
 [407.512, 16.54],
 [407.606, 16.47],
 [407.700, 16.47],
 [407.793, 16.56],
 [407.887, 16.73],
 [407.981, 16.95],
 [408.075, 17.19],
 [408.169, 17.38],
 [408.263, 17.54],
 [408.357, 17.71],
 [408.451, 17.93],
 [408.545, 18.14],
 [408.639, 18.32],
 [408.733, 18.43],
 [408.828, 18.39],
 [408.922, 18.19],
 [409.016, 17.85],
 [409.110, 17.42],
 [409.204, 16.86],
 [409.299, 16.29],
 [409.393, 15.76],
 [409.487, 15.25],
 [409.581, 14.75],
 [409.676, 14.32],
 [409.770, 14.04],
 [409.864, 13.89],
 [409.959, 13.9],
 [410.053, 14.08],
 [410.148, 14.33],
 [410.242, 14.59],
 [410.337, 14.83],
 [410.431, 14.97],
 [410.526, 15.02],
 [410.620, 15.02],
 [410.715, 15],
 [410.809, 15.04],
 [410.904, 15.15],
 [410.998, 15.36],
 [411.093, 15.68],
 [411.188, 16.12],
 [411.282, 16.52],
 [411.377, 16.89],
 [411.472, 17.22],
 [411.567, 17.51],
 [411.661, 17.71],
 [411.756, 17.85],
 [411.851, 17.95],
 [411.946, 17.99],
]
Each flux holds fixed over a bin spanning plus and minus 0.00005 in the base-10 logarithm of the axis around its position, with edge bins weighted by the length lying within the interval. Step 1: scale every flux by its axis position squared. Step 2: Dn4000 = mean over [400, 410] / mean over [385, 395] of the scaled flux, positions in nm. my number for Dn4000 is 1.36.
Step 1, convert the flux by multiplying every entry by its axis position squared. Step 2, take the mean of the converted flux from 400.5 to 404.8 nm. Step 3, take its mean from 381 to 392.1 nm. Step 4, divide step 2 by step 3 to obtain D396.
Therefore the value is 1.42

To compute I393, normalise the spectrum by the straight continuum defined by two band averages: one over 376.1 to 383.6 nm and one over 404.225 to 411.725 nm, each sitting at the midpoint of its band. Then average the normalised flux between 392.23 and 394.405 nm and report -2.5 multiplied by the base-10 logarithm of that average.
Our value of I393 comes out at 0.18 mag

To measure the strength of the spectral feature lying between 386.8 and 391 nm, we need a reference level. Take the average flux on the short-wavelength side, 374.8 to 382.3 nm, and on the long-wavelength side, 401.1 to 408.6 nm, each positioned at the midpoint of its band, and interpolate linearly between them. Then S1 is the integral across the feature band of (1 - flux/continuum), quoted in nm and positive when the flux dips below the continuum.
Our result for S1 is 0.33 nm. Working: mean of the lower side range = 12.4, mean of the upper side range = 17.2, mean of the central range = 13.2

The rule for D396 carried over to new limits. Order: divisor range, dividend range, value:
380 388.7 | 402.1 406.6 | 1.49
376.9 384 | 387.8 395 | 1.17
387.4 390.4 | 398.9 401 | 1.40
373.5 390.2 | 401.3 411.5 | 1.54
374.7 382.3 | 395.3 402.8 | 1.35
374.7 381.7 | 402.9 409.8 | 1.59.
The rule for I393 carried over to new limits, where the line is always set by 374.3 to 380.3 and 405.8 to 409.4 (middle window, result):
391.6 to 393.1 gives 0.046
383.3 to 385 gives 0.161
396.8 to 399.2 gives 0.138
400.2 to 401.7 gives -0.075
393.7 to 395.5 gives 0.056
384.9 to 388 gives -0.033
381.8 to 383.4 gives 0.159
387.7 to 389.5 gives 0.156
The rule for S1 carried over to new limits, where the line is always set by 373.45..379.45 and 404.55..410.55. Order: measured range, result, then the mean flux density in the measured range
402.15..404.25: -0.12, 17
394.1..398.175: 0.54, 12.9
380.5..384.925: 0.24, 12.1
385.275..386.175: -0.05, 14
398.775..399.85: -0.08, 16.6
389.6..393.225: -0.01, 14.2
